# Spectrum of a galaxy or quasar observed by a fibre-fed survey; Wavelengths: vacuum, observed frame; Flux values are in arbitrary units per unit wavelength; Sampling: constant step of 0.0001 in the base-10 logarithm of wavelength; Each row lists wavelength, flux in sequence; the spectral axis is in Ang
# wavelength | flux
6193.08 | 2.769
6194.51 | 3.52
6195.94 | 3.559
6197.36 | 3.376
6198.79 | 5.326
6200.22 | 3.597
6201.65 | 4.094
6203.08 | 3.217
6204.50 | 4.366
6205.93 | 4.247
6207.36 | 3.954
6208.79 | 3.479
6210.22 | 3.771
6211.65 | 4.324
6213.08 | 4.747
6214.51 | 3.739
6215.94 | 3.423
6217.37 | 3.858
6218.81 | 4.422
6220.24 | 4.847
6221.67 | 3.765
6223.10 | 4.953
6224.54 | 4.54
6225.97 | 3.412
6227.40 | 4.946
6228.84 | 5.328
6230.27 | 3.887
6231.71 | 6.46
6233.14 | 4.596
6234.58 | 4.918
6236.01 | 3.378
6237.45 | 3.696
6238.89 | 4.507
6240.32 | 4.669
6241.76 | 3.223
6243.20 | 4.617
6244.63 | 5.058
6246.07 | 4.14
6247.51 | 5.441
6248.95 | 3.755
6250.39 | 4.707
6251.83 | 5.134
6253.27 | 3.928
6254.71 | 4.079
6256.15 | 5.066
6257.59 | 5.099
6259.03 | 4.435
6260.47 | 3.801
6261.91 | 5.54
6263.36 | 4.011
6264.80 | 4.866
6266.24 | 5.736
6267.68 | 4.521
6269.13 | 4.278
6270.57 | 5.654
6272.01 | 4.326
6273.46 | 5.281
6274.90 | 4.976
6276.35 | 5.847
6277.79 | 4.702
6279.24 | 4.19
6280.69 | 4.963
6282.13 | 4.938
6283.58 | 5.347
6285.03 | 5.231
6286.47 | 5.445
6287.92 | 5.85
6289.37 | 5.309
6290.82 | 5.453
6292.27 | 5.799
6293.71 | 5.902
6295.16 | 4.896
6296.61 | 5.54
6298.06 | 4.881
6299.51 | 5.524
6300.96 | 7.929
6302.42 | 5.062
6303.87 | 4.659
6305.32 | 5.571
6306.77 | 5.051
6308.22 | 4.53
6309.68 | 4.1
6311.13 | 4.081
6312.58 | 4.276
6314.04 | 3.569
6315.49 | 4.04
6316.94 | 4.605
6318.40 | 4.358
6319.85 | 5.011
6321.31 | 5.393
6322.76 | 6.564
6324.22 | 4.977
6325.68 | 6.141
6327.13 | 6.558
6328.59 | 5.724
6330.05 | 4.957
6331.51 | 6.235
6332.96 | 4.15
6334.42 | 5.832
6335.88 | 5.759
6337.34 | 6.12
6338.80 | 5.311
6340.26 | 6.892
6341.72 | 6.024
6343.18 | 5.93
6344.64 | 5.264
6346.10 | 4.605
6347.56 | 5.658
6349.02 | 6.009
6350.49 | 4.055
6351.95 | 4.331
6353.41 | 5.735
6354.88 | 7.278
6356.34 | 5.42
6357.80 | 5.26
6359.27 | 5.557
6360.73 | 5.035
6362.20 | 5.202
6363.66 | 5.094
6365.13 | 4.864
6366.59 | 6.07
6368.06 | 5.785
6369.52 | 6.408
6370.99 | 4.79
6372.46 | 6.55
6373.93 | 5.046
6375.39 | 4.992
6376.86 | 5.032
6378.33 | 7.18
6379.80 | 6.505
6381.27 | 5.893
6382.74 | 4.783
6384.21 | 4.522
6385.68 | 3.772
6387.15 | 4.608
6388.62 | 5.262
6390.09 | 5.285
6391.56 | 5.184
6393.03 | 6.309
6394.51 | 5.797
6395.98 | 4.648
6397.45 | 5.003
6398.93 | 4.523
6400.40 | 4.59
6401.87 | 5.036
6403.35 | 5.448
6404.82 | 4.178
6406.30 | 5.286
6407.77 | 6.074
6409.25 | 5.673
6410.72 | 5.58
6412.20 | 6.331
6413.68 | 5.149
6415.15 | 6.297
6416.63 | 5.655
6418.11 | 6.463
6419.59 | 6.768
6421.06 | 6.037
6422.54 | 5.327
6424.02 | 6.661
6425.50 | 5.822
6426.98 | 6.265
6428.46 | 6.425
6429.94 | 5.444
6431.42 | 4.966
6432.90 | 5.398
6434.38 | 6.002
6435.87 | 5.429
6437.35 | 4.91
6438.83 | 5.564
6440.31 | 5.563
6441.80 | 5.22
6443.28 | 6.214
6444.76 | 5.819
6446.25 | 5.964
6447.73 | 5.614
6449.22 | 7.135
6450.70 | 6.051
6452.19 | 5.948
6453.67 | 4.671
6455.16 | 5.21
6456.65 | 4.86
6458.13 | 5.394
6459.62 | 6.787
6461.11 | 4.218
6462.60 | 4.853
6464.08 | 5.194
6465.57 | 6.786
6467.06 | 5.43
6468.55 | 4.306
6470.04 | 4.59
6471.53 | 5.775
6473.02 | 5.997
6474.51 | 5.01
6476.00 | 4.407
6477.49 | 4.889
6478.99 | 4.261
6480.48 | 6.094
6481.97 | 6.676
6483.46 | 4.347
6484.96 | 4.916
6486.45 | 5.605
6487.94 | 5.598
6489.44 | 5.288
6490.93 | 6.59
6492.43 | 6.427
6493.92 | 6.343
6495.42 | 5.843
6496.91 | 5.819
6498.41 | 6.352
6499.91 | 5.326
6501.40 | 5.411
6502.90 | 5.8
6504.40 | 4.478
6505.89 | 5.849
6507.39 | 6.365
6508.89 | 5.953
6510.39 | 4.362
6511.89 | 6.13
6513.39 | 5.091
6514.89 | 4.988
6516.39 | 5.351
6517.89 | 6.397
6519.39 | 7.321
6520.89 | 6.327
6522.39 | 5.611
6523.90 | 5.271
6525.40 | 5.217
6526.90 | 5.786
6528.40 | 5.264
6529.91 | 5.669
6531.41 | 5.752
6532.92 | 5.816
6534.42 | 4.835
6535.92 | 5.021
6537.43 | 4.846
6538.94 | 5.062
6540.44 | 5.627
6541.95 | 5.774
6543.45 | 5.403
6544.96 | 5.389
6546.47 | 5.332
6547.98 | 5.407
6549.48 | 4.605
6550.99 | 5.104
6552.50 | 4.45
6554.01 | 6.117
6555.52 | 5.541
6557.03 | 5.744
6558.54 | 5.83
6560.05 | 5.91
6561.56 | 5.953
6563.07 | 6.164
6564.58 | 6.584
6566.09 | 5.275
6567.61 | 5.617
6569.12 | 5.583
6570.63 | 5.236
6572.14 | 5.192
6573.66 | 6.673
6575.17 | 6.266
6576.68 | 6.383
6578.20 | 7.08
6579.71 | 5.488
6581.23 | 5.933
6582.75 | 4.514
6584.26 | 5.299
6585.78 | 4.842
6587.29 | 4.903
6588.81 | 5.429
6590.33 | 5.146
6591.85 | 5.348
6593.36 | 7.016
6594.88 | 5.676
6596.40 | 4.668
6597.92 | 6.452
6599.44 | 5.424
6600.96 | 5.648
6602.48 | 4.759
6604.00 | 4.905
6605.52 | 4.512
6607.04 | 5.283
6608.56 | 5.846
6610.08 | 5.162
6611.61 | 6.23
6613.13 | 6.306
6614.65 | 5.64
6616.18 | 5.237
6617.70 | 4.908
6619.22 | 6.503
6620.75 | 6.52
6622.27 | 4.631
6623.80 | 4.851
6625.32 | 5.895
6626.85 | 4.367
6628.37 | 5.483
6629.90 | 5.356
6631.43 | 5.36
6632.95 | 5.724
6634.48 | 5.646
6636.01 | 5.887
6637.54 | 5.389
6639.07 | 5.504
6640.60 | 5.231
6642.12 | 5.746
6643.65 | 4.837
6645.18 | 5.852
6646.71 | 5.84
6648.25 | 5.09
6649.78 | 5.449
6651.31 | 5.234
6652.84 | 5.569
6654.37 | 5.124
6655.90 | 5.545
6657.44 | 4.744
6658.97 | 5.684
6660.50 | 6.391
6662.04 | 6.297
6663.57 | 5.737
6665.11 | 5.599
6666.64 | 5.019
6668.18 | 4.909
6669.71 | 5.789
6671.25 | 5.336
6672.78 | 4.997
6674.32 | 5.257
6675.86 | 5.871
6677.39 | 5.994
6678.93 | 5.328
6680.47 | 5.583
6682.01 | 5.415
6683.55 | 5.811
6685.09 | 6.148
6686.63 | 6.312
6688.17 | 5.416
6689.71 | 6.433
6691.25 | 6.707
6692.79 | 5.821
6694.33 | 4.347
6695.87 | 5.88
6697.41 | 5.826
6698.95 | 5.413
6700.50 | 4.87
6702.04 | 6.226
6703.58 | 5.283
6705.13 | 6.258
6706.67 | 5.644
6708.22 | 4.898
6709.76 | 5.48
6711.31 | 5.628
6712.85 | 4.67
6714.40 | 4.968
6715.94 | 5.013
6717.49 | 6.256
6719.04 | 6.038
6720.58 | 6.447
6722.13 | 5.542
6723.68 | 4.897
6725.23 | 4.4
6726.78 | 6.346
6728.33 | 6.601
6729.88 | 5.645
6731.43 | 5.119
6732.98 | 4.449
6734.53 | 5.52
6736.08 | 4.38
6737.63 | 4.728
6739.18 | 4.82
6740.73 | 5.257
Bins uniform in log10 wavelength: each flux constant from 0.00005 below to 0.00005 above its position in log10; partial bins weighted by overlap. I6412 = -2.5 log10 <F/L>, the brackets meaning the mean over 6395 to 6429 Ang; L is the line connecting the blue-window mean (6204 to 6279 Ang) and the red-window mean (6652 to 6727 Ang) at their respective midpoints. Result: -0.15 mag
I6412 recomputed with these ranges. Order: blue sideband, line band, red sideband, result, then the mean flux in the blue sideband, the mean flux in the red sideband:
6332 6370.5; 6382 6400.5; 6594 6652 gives 0.12 mag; 5.53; 5.45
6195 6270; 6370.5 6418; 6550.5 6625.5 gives -0.09 mag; 4.36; 5.59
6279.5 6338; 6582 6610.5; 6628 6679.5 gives 0.03 mag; 5.25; 5.5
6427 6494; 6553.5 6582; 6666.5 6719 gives -0.07 mag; 5.52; 5.57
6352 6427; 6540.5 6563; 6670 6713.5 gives 0.01 mag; 5.51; 5.61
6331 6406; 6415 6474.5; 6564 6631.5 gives -0.04 mag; 5.38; 5.54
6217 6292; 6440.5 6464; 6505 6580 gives -0.05 mag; 4.72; 5.64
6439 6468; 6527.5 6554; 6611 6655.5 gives 0.06 mag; 5.62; 5.5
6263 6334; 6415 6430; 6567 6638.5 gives -0.16 mag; 5.13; 5.54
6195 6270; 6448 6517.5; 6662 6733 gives -0.10 mag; 4.36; 5.58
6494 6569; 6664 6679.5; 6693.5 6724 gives 0.02 mag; 5.58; 5.49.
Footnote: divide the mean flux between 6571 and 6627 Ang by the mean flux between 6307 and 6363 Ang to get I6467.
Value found 1.1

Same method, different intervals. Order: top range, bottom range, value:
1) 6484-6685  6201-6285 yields 1.23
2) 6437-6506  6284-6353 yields 1.04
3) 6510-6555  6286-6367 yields 1.02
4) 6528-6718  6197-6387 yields 1.11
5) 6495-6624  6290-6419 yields 1.04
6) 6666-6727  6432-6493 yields 1.01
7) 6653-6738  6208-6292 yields 1.19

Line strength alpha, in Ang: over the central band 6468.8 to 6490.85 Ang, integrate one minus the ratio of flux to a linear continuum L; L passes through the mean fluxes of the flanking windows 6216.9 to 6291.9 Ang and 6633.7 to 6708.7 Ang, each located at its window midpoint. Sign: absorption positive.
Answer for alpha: -0.3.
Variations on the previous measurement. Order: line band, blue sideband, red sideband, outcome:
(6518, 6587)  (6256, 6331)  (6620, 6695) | -2.5 Ang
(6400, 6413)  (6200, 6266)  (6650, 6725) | -1.5 Ang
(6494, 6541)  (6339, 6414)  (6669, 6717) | -1.0 Ang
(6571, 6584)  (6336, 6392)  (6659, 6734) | -0.8 Ang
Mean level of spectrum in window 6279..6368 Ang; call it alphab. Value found 5.32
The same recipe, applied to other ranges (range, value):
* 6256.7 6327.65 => 5.07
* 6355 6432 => 5.51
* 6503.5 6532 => 5.64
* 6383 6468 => 5.51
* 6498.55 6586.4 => 5.59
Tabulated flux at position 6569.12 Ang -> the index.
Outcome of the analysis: 5.583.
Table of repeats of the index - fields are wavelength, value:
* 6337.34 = 6.12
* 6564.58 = 6.584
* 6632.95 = 5.724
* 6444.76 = 5.819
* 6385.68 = 3.772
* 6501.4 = 5.411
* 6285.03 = 5.231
